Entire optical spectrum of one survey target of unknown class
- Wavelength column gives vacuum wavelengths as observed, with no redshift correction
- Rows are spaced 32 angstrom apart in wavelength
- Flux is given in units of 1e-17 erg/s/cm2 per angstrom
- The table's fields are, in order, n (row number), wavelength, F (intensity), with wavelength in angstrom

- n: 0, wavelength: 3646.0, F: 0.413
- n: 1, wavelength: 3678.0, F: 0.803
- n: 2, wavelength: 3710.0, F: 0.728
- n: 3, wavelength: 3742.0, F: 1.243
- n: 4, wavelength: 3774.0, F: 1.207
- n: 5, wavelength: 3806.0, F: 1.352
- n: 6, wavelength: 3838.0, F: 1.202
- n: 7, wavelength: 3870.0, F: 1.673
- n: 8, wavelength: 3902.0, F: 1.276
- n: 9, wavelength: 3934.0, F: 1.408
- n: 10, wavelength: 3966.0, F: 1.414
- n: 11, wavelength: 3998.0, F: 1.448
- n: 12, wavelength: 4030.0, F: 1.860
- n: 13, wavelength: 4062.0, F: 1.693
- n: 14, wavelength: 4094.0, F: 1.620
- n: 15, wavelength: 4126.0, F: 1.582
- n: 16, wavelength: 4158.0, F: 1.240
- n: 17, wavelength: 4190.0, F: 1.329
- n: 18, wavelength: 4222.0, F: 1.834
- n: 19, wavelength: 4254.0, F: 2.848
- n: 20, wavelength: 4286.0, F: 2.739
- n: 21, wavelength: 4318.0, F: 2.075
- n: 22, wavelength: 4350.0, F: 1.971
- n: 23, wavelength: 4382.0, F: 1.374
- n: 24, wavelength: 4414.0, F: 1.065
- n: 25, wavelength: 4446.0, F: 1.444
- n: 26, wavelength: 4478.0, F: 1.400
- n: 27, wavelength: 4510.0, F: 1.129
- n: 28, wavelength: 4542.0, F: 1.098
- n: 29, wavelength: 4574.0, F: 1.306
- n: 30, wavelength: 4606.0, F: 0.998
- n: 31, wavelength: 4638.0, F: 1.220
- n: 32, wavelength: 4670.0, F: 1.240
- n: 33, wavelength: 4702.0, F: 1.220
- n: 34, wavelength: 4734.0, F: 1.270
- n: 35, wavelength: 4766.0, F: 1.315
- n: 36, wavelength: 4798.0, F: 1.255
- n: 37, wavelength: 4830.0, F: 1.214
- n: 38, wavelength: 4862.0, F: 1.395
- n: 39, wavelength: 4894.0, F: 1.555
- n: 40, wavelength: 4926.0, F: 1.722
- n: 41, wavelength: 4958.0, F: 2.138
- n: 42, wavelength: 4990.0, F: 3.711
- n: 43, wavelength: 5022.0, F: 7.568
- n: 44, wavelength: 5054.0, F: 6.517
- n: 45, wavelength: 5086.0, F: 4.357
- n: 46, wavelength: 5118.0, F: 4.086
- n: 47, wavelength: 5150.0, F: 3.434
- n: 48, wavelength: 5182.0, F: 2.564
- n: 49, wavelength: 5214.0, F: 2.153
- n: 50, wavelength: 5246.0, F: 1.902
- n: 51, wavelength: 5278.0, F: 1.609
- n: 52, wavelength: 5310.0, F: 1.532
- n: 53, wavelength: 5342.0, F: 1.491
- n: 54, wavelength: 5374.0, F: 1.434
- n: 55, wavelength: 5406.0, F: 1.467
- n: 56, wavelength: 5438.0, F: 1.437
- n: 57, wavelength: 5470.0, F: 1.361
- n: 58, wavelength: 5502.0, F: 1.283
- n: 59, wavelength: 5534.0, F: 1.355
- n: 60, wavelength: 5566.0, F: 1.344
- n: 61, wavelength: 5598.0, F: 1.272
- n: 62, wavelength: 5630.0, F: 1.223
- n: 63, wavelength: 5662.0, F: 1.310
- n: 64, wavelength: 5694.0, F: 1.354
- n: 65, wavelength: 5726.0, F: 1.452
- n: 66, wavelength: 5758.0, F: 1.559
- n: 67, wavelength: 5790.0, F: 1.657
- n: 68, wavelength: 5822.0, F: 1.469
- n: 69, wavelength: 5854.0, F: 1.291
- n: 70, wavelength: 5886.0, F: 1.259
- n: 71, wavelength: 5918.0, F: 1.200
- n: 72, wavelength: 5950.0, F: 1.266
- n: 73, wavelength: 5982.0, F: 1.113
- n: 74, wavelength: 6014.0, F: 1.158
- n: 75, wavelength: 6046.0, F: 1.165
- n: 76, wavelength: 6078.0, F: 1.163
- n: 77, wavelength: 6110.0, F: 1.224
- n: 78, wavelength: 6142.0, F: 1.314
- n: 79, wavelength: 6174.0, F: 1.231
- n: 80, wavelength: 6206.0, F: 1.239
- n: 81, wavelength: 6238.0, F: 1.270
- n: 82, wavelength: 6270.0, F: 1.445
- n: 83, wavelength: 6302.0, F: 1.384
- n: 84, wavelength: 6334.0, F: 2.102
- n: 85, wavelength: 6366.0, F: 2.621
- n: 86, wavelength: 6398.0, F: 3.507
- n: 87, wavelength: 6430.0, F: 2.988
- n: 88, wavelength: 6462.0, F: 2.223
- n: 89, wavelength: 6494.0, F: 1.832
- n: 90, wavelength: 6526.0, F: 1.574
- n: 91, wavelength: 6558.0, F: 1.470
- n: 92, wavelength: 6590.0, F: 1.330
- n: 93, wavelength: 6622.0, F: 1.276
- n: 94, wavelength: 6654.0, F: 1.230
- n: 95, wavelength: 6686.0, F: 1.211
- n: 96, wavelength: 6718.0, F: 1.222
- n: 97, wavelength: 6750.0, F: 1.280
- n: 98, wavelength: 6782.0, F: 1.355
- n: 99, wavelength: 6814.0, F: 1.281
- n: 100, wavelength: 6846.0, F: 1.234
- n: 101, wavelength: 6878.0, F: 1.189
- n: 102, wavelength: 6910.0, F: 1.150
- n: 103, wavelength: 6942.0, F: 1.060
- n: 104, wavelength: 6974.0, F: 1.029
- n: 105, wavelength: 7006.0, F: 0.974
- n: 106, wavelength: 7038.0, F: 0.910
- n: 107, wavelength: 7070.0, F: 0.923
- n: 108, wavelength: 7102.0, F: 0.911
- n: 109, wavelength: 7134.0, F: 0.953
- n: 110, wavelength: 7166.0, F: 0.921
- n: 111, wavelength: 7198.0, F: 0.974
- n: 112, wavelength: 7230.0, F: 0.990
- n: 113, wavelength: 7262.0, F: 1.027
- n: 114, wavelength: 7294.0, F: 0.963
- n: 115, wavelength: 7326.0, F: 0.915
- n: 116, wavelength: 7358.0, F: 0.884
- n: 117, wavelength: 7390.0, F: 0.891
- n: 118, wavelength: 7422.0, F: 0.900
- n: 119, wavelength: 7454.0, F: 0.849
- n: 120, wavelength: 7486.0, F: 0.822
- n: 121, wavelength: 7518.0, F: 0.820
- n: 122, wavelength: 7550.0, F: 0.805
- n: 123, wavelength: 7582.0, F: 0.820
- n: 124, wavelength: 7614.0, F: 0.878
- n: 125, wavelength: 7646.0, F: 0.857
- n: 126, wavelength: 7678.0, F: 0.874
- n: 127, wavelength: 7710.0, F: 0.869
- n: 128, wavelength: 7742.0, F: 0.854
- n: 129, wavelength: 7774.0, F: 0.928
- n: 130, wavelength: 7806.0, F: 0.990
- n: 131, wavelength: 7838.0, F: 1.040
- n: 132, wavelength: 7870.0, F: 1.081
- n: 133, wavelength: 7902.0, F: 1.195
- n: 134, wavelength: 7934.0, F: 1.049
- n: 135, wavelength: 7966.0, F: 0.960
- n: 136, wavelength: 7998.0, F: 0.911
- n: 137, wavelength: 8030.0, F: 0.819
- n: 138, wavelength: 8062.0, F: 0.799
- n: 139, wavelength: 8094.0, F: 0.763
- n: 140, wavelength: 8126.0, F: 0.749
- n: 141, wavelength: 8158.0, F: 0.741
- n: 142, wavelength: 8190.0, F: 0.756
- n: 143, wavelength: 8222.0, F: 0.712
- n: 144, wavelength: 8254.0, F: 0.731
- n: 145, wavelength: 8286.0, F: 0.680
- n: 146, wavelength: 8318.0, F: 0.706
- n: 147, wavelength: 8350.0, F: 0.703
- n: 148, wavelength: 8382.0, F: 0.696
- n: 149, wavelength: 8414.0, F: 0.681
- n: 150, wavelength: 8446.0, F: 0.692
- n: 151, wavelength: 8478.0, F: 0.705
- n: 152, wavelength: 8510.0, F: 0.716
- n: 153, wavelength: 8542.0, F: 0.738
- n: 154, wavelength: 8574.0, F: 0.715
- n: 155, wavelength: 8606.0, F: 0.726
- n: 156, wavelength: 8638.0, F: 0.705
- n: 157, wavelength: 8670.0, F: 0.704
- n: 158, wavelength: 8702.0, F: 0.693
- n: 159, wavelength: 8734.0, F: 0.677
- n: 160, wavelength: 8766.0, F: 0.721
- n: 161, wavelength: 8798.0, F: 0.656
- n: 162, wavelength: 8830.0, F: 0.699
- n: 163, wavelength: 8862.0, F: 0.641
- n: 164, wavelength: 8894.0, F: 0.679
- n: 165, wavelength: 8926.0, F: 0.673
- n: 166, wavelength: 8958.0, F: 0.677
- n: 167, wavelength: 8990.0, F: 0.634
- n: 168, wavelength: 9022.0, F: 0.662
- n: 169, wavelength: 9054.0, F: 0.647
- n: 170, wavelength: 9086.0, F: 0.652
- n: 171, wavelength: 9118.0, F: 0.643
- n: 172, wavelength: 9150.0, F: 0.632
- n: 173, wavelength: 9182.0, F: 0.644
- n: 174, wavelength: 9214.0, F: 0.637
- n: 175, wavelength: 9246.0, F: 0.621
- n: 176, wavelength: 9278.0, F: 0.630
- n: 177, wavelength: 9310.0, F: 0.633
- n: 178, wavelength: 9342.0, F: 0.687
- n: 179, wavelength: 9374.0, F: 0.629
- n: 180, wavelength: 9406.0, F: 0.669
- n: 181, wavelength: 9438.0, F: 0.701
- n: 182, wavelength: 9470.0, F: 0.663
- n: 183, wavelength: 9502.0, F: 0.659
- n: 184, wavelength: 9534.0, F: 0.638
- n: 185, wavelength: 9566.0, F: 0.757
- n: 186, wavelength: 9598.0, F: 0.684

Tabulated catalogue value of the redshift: 3.136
